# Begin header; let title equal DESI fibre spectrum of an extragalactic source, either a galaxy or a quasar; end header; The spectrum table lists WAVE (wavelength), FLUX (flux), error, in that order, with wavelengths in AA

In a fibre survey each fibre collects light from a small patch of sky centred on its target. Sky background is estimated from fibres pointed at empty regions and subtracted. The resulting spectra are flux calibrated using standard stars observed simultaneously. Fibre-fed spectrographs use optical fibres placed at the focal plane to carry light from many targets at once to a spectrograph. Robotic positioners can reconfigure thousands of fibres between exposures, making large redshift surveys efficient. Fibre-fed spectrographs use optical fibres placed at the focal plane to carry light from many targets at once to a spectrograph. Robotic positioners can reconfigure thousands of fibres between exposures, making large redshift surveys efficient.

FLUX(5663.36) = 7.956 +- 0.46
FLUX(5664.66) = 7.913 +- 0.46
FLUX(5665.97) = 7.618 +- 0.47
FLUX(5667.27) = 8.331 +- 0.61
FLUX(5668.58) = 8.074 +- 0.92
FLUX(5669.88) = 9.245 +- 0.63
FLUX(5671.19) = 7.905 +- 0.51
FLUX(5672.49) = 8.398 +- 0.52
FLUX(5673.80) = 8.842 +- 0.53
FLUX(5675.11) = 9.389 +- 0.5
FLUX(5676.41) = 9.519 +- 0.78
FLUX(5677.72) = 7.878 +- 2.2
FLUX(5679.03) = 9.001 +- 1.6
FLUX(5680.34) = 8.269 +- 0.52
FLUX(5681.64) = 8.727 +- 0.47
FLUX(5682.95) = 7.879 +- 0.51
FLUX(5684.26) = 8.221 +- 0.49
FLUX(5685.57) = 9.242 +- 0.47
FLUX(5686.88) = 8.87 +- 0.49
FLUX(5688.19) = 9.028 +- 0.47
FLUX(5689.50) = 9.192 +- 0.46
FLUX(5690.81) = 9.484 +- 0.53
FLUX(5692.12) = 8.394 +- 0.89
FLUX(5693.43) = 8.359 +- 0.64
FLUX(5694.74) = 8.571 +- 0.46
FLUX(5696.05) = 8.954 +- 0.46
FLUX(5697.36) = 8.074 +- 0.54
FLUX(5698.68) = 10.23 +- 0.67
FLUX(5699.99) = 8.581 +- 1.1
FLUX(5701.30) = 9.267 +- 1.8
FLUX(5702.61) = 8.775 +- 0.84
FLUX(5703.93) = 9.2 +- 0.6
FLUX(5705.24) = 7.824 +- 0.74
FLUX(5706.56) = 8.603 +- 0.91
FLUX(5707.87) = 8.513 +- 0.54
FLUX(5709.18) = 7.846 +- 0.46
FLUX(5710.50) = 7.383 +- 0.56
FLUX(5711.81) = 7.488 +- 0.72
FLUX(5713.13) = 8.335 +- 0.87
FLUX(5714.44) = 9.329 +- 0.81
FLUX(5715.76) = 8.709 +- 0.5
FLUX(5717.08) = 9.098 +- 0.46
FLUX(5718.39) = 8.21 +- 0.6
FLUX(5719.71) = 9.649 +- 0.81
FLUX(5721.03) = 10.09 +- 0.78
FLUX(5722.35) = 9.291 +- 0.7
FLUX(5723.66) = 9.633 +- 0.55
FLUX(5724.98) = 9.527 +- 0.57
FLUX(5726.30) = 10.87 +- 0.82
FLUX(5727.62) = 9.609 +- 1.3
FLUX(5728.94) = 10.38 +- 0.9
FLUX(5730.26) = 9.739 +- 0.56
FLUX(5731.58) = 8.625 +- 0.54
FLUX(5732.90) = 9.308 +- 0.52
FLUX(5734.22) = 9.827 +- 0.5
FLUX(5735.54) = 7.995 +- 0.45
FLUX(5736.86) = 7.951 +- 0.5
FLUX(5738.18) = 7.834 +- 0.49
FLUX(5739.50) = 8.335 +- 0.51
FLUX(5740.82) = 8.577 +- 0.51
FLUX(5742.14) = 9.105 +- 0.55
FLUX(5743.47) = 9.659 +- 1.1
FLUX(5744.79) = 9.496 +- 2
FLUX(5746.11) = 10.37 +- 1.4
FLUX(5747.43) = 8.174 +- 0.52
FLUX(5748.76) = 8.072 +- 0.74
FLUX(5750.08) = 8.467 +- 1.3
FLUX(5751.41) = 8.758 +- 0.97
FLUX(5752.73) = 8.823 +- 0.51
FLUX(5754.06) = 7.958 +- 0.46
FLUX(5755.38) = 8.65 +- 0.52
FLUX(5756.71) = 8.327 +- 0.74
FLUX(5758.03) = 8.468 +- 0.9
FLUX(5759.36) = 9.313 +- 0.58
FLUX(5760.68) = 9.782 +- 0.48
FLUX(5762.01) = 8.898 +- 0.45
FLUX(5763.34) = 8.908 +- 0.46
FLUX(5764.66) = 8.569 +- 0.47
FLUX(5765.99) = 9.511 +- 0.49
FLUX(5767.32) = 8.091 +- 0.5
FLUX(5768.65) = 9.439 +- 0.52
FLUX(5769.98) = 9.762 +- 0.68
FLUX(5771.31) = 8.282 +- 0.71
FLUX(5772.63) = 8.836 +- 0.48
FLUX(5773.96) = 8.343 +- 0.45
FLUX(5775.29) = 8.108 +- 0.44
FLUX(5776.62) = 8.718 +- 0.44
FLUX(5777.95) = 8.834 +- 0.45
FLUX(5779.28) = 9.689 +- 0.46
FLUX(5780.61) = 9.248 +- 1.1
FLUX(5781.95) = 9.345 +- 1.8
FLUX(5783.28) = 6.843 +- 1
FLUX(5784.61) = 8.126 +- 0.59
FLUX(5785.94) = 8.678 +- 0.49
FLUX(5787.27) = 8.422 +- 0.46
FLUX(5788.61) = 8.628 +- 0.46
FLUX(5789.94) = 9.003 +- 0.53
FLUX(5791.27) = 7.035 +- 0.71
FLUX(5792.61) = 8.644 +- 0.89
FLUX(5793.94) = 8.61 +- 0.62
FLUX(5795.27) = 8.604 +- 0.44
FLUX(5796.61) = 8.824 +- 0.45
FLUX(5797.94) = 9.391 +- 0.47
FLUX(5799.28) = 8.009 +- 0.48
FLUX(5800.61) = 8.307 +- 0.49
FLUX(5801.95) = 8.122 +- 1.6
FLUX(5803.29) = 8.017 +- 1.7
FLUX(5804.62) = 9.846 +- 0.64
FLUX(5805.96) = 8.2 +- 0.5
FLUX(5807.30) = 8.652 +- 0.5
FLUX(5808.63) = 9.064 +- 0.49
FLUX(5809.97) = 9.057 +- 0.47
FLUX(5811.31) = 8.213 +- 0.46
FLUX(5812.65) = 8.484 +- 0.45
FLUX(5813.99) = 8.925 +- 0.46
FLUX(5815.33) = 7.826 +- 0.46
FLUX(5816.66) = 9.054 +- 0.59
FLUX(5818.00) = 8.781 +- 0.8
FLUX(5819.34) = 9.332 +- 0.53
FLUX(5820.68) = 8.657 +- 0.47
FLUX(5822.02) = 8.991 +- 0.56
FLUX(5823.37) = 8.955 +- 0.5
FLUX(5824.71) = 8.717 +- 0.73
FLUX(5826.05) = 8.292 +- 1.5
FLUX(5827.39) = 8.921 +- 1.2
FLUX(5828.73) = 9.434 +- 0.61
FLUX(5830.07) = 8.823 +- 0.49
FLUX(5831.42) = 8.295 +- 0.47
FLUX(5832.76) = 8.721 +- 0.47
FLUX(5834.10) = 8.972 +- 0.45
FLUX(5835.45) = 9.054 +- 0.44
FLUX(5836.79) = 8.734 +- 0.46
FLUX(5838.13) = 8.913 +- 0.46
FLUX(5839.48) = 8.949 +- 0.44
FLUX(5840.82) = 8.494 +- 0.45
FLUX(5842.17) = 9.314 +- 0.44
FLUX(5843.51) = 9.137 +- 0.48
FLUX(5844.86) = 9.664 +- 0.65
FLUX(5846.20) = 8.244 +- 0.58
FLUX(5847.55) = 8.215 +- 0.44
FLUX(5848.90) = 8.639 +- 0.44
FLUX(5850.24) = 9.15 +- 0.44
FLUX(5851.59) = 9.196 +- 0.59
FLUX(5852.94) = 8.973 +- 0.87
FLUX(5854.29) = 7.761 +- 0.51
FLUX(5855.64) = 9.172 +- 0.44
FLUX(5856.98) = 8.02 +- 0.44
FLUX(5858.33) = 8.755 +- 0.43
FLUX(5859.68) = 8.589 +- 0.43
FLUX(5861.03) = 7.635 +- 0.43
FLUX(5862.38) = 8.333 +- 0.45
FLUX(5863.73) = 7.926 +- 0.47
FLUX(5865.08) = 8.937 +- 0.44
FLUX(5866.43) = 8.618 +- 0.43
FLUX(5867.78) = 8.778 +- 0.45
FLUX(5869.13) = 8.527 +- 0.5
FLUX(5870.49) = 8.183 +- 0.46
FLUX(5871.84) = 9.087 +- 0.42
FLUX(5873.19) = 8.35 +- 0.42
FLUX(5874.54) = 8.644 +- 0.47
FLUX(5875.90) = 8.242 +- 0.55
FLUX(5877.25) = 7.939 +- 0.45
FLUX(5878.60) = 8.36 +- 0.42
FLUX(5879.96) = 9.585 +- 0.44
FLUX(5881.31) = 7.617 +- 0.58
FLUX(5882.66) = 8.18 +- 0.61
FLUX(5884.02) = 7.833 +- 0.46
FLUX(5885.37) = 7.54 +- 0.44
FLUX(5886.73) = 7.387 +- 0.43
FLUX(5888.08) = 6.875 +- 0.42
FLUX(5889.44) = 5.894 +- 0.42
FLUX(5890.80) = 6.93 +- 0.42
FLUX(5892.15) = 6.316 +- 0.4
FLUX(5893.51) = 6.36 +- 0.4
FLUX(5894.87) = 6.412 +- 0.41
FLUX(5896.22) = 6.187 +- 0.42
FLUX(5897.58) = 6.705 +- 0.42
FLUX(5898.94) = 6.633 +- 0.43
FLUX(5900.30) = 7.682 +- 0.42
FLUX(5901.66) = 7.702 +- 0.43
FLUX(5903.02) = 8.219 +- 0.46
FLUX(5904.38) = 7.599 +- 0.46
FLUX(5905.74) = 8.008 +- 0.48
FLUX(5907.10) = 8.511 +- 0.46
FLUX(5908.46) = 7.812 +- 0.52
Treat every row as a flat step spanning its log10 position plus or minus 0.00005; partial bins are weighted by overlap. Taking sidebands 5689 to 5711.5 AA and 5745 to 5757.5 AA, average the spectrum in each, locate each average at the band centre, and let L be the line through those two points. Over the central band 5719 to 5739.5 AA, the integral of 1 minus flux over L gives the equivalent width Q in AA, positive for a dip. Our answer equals -1.6 AA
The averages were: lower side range 8.64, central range 9.32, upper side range 8.65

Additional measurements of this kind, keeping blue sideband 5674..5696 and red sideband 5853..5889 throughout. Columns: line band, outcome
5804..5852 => -2.6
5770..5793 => -0.1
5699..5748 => -1.7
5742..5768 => -0.9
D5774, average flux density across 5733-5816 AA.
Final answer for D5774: 8.68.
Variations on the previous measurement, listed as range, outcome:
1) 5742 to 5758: 8.8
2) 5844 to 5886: 8.48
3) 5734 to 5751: 8.73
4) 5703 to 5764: 8.89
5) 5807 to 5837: 8.78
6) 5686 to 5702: 8.92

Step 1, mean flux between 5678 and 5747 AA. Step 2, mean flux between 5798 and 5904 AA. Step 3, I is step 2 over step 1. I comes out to 0.9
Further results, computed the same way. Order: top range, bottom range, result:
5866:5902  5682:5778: 0.86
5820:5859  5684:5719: 1.02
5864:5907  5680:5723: 0.89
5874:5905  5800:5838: 0.85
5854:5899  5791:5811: 0.91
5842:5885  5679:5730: 0.96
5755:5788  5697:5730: 0.97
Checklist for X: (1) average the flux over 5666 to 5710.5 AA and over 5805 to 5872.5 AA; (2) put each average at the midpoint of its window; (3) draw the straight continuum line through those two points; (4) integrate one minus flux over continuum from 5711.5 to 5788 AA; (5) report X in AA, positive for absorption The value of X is -2.1 AA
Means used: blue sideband 8.65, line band 8.91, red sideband 8.71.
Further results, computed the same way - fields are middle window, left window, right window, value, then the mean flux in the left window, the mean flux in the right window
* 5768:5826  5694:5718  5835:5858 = 0.4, 8.59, 8.8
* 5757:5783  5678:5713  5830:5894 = -1.3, 8.6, 8.33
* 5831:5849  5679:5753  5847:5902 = -1.5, 8.87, 7.95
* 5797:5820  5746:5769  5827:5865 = 0.2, 8.76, 8.72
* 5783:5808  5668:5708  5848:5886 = 0.3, 8.73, 8.45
